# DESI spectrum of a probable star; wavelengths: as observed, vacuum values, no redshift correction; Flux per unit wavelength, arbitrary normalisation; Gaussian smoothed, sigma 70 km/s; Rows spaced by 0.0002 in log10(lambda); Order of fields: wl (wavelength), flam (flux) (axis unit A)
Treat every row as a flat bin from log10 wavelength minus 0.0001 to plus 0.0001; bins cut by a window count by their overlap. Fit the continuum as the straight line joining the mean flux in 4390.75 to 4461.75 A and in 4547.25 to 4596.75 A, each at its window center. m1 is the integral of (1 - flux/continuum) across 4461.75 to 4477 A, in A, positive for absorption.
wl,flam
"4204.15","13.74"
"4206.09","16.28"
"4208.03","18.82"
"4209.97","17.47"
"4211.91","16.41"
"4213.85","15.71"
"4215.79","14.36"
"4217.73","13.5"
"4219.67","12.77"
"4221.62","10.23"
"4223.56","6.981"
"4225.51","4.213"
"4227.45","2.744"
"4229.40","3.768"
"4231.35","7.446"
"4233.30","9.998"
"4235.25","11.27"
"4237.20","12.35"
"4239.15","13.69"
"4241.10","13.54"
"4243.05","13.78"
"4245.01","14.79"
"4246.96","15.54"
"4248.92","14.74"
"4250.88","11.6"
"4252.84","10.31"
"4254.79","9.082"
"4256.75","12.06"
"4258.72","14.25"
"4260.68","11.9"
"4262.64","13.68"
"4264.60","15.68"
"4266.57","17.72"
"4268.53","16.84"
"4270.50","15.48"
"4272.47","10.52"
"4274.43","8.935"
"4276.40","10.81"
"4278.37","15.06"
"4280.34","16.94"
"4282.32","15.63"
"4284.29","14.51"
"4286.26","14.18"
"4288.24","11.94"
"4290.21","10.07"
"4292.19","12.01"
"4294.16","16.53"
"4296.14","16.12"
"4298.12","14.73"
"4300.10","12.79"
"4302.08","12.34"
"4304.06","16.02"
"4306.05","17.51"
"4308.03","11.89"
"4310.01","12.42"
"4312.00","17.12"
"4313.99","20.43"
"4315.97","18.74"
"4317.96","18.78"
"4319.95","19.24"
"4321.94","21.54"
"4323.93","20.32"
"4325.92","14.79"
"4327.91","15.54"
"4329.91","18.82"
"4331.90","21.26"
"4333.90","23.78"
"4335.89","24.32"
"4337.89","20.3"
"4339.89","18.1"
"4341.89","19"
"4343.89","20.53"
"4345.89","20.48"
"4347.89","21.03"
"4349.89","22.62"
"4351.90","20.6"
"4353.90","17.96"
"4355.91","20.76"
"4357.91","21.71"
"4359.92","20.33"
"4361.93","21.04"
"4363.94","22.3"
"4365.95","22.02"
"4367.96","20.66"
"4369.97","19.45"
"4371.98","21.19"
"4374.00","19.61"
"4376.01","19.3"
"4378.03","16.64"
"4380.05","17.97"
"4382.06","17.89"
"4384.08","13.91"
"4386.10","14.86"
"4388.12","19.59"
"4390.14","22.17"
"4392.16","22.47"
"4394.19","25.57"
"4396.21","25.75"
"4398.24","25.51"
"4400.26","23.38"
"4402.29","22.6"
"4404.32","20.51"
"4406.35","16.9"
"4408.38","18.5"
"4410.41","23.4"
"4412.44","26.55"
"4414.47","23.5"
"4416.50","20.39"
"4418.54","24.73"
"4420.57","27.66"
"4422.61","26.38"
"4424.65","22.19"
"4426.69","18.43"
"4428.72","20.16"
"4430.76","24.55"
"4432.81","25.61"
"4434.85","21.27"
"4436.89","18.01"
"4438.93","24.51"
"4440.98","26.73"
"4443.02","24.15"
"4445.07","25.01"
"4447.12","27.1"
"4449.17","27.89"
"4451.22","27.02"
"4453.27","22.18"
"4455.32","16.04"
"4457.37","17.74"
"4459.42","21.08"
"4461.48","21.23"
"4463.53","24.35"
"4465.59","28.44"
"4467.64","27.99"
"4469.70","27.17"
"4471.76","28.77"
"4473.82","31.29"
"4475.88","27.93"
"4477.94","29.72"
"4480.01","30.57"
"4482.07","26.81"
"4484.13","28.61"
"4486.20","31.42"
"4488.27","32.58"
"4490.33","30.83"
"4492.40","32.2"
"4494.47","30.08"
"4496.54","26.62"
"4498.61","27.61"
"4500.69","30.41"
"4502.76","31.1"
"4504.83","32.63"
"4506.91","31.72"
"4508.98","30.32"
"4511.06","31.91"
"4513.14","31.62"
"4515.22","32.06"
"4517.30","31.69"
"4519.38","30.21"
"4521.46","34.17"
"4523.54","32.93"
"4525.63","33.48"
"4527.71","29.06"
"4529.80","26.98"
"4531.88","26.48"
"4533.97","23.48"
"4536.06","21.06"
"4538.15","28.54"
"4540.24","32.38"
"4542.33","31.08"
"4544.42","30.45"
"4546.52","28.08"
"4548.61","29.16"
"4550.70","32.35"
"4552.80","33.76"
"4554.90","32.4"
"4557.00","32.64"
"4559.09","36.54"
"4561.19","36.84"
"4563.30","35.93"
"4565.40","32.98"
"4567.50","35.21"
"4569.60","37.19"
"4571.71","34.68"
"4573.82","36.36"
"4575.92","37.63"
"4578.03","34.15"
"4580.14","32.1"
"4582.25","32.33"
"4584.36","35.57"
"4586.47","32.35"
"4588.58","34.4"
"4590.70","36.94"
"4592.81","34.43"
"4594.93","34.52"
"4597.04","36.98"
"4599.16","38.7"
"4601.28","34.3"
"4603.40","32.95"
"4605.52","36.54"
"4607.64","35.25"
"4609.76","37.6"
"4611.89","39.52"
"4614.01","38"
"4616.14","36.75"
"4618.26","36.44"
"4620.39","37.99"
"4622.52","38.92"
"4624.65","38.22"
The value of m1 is -0.7 A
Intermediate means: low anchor 23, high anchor 34.4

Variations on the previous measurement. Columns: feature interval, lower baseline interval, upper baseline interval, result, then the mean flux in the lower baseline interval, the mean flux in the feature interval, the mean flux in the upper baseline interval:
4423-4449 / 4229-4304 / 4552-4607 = 1.6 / 13.1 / 23.4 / 34.9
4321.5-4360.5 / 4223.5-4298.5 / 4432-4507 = -4.9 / 12.4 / 20.2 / 26.8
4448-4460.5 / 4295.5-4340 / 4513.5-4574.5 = 1.9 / 17.7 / 22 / 31.6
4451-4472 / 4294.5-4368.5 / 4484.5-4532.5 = 3.2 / 18.8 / 23.5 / 30.8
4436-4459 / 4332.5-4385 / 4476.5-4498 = 3.0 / 20.1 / 23.3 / 29.9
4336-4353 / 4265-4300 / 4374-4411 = -2.9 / 14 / 20.5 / 20.3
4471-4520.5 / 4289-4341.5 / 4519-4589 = -3.3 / 17.1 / 30.4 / 32.2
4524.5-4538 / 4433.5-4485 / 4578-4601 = 1.6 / 25.3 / 26.9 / 34.8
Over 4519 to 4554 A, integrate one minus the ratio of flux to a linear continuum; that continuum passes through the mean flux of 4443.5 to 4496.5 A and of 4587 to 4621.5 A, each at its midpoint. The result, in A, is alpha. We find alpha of 2.1 A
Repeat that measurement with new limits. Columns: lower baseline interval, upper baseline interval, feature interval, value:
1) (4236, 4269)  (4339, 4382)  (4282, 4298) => 2.0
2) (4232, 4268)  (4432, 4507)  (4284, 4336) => 1.5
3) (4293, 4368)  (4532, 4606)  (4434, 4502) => 1.6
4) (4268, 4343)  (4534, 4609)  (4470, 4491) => -1.6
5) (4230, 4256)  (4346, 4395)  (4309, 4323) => -1.4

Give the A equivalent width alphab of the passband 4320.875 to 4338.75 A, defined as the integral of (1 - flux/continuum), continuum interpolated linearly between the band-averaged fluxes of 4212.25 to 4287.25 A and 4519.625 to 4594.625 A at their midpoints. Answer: -2.5 A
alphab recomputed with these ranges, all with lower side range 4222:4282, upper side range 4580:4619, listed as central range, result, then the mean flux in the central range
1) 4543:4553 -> 0.5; 30.5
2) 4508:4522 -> -0.8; 31.6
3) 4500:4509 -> -0.7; 31.4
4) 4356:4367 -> -1.2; 21.4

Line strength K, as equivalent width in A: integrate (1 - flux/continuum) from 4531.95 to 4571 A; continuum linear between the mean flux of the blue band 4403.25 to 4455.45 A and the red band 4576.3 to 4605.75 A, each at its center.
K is 0.5 A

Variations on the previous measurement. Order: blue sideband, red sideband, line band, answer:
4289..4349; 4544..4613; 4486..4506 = -0.92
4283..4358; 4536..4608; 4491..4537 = 0.12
